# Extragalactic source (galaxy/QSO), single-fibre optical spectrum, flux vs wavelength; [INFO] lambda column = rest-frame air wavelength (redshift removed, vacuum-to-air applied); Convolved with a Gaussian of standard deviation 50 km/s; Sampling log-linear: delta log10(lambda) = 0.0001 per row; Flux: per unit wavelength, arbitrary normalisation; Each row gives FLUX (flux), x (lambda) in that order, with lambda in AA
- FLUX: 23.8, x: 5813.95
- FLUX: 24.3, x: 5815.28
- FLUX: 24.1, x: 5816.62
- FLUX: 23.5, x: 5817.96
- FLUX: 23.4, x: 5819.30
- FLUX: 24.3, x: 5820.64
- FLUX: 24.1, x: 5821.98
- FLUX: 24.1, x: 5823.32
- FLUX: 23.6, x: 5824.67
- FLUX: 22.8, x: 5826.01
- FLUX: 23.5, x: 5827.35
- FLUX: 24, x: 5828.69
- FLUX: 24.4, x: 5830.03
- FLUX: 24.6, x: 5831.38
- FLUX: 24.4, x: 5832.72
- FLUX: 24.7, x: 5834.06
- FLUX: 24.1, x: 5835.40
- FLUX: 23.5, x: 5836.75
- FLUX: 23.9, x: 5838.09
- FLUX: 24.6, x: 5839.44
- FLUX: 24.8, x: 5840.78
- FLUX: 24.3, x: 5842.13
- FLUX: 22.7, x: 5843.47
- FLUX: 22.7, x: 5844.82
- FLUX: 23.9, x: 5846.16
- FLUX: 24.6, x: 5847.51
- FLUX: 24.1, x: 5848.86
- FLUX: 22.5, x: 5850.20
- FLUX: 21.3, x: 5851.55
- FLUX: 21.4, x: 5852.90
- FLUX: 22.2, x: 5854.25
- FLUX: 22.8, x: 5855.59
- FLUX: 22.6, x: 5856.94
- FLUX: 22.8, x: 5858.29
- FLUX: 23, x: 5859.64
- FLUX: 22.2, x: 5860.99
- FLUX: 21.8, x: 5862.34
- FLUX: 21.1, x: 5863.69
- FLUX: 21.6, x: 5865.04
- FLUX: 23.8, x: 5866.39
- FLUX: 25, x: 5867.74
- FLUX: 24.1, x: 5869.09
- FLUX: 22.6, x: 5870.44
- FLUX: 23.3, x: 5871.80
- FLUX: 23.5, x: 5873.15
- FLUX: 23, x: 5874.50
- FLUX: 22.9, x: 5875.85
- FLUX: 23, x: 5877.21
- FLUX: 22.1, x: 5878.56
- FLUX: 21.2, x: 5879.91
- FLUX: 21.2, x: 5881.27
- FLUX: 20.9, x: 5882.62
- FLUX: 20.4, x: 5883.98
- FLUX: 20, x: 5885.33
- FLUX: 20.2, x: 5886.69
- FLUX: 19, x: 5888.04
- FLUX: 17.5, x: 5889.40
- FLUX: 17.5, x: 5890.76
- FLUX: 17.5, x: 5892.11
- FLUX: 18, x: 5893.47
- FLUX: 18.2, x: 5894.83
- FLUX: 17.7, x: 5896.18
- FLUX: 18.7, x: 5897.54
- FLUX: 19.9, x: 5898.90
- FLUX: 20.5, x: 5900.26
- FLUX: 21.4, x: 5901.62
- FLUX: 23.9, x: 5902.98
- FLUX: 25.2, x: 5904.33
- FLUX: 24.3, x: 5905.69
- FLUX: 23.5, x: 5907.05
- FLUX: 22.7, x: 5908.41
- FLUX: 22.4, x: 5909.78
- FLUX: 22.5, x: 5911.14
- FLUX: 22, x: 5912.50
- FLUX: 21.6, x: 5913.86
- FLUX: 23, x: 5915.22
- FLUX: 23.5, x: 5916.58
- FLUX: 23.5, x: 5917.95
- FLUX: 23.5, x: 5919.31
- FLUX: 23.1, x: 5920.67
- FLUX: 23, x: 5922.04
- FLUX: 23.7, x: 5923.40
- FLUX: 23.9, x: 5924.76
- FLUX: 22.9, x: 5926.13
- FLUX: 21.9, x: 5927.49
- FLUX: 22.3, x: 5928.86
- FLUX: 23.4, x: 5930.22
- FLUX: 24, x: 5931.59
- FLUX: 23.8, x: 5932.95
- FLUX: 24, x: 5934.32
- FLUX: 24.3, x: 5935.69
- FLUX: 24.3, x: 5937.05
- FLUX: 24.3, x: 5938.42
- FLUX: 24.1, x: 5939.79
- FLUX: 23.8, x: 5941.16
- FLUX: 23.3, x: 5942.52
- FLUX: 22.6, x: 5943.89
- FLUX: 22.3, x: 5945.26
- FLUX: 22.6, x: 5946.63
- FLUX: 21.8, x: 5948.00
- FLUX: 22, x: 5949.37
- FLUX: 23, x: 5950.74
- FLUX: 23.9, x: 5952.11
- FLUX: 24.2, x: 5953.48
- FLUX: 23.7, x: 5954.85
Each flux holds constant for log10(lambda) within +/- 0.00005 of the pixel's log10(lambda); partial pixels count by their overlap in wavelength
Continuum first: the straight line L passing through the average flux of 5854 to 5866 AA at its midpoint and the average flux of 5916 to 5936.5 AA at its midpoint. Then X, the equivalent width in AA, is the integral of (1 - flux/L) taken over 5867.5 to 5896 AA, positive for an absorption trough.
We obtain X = 2.2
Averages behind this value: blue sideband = 22.3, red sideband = 23.4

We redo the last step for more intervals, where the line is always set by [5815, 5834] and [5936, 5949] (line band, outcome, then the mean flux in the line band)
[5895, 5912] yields 1.2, 21.8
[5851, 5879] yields 1.2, 22.7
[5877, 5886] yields 0.9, 21.2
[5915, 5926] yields 0.0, 23.4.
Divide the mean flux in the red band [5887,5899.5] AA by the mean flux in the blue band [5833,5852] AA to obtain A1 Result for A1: 0.8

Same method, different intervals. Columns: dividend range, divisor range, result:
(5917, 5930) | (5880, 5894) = 1.20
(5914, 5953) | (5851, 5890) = 1.06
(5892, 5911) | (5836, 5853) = 0.90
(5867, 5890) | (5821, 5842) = 0.90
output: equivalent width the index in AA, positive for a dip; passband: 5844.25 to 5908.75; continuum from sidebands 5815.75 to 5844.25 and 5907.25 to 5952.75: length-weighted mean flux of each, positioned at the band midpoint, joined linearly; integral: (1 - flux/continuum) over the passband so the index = 5.1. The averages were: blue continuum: 24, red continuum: 23.1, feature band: 21.7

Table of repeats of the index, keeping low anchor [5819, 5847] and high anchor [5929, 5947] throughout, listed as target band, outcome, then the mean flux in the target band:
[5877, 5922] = 4.7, 21.2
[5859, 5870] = 0.5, 22.8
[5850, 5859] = 0.6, 22.2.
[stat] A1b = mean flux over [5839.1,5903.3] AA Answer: 21.7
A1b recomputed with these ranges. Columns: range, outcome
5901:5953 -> 23.2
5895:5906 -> 21.2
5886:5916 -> 20.8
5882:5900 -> 18.9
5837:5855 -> 23.3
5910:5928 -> 22.9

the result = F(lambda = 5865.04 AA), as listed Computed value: 21.6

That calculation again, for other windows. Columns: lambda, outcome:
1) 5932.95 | 23.8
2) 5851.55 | 21.3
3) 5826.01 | 22.8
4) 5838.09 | 23.9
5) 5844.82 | 22.7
